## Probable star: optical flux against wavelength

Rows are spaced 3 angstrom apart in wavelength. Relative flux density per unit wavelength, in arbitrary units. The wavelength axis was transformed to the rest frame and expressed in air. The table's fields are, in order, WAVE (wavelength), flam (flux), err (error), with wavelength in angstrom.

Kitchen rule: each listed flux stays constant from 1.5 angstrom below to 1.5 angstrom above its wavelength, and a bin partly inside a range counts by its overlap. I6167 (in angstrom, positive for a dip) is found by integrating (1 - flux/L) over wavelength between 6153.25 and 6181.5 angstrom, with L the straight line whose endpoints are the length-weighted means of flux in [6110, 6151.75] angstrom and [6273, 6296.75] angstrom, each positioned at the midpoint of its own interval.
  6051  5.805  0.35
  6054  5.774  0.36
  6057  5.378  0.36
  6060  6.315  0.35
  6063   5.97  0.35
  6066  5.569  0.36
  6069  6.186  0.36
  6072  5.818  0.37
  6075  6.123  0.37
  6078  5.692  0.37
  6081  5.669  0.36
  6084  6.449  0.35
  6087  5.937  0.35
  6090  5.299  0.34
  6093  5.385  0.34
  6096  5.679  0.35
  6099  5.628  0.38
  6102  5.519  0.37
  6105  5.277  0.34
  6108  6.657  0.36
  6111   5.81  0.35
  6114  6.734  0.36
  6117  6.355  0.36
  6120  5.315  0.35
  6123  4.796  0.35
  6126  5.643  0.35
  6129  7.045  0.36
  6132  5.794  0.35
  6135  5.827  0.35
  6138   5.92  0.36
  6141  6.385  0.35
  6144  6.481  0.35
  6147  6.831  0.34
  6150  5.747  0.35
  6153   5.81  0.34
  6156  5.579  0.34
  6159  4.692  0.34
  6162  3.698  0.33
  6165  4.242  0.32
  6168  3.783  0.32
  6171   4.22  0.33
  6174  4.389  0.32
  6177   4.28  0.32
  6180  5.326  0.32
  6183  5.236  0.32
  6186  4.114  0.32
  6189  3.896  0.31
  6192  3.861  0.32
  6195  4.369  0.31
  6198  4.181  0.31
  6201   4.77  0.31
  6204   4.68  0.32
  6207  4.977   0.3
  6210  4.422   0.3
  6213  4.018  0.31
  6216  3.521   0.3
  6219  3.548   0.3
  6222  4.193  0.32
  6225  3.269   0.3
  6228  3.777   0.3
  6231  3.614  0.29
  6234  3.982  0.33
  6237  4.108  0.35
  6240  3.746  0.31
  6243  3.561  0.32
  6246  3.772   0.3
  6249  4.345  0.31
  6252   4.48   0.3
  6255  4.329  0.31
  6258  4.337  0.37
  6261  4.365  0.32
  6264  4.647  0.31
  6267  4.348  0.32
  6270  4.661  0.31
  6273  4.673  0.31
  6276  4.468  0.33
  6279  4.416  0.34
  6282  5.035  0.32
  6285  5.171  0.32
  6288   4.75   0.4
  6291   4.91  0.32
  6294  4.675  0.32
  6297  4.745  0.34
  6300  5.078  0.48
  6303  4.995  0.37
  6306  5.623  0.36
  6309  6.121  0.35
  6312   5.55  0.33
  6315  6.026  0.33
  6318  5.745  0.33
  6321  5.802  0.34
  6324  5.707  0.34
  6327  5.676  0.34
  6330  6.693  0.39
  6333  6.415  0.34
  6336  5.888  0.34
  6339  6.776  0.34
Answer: 6.0 angstrom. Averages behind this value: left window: 6.05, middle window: 4.53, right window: 4.77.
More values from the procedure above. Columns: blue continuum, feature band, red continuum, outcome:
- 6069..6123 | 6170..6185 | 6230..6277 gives 0.9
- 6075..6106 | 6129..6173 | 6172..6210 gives -3.7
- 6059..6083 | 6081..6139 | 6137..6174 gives -2.5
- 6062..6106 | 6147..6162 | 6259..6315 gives 0.1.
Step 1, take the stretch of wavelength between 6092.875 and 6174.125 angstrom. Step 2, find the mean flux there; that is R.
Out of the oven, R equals 5.57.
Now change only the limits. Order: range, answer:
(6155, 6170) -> 4.35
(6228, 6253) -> 3.93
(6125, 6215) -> 5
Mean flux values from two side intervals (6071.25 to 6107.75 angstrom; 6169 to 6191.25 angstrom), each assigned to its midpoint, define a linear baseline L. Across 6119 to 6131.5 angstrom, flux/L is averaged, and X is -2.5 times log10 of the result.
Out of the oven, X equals -0.10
